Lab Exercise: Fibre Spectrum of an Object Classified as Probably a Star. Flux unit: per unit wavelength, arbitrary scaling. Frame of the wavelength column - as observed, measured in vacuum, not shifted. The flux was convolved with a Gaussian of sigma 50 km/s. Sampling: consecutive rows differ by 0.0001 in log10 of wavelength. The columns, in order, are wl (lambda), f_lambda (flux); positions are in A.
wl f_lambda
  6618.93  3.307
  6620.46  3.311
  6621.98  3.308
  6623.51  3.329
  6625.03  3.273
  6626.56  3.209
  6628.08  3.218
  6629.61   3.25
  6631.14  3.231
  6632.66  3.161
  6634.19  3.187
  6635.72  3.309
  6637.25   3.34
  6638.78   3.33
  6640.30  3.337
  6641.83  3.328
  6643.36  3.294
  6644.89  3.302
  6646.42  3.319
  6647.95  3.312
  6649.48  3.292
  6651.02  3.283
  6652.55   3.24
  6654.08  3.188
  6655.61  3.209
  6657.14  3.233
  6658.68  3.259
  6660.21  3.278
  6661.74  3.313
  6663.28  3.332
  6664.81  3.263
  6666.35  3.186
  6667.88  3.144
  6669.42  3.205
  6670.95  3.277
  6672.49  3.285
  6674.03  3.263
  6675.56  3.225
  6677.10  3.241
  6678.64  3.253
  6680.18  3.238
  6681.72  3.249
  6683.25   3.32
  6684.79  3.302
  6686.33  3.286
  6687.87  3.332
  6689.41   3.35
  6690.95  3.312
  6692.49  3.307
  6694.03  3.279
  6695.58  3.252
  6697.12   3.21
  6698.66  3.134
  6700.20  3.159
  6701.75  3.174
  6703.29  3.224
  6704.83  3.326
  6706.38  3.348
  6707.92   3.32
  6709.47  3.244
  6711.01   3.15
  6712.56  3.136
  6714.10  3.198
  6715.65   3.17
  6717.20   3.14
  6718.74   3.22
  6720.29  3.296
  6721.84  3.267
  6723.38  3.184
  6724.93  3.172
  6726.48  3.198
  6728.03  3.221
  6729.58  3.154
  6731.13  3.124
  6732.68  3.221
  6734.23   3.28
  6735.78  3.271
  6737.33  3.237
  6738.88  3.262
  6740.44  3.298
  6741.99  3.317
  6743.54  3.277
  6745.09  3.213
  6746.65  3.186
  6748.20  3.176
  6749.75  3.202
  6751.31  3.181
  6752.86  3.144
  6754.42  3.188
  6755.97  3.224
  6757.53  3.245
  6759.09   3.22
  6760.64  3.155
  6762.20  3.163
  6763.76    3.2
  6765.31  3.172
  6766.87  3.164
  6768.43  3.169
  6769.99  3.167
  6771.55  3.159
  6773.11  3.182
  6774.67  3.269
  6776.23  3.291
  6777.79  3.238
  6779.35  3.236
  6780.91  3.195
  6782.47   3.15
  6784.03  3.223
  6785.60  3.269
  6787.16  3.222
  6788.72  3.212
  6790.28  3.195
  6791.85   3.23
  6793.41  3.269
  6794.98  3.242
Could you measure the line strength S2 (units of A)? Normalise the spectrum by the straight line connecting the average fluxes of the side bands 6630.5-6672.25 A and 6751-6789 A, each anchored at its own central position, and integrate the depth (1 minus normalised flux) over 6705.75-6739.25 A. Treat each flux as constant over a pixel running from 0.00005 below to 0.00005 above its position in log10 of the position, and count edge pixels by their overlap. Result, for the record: 0.1 A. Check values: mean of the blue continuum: 3.27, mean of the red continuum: 3.2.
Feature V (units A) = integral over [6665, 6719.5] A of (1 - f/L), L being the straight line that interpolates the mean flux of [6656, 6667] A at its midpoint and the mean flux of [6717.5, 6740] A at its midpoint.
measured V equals 0.05 A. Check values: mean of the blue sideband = 3.26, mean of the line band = 3.24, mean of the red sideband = 3.22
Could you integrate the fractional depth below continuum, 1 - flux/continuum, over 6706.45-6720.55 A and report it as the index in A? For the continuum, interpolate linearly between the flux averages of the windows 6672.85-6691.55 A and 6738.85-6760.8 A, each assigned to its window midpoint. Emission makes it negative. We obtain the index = 0.2 A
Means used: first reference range 3.28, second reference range 3.22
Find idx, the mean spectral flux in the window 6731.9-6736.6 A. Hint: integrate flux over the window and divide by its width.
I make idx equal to 3.26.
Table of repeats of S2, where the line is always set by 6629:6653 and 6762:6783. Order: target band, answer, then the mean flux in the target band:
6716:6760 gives 0.0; 3.22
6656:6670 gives 0.1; 3.24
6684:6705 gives -0.1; 3.26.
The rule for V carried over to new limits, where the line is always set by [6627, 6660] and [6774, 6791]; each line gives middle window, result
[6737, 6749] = 0.0 A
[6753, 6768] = 0.2 A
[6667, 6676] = 0.1 A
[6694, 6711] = 0.1 A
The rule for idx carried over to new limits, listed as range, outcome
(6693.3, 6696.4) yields 3.26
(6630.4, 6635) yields 3.2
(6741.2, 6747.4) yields 3.25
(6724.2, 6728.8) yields 3.2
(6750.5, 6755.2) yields 3.17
